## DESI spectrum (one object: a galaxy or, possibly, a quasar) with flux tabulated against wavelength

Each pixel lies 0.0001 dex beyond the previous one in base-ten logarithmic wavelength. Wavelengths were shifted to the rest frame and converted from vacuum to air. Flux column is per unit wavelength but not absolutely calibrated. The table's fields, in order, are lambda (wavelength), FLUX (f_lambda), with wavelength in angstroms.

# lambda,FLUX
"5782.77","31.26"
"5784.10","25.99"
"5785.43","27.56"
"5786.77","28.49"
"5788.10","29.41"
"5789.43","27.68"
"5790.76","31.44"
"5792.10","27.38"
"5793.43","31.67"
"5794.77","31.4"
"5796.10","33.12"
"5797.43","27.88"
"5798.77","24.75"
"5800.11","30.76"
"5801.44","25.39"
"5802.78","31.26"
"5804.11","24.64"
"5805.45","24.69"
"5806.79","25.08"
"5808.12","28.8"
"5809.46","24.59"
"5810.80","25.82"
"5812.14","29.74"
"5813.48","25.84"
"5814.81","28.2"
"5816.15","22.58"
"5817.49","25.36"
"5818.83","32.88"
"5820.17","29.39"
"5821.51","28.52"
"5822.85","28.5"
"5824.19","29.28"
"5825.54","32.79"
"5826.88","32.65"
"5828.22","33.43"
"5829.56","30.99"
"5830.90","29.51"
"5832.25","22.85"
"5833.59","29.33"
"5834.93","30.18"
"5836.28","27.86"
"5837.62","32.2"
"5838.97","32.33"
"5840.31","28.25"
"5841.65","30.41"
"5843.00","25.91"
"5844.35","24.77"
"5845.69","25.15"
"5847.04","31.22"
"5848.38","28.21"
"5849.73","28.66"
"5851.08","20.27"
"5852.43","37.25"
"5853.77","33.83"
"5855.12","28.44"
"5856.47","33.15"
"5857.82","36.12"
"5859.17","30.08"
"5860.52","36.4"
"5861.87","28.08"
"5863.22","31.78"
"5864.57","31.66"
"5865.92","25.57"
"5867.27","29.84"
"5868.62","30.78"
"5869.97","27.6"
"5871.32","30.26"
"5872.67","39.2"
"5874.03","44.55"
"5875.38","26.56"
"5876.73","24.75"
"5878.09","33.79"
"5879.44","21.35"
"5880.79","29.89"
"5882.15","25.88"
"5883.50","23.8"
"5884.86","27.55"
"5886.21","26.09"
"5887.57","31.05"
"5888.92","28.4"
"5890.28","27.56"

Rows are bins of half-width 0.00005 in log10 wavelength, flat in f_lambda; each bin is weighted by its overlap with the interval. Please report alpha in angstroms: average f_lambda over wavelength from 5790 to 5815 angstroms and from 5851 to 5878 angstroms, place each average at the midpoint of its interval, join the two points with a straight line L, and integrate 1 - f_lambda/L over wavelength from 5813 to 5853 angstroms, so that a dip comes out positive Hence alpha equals 1.3 angstroms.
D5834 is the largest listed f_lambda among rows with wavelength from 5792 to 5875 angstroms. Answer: 44.55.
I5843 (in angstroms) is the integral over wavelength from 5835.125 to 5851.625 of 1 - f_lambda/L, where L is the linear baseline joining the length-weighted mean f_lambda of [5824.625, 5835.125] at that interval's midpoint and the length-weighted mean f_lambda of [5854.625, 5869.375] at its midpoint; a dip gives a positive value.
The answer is 1.35 angstroms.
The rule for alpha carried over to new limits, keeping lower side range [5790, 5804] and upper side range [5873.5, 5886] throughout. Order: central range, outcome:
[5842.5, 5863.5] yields -0.93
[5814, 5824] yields 0.38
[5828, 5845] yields -0.05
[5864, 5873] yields -0.58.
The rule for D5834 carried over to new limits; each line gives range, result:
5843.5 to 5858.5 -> 37.25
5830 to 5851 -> 32.33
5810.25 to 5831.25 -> 33.43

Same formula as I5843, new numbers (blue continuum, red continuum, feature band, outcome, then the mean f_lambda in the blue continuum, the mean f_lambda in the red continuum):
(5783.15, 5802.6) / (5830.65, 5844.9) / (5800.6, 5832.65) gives 0.6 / 28.9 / 28.5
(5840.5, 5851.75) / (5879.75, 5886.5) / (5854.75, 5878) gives -4.3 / 26.9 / 26.4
